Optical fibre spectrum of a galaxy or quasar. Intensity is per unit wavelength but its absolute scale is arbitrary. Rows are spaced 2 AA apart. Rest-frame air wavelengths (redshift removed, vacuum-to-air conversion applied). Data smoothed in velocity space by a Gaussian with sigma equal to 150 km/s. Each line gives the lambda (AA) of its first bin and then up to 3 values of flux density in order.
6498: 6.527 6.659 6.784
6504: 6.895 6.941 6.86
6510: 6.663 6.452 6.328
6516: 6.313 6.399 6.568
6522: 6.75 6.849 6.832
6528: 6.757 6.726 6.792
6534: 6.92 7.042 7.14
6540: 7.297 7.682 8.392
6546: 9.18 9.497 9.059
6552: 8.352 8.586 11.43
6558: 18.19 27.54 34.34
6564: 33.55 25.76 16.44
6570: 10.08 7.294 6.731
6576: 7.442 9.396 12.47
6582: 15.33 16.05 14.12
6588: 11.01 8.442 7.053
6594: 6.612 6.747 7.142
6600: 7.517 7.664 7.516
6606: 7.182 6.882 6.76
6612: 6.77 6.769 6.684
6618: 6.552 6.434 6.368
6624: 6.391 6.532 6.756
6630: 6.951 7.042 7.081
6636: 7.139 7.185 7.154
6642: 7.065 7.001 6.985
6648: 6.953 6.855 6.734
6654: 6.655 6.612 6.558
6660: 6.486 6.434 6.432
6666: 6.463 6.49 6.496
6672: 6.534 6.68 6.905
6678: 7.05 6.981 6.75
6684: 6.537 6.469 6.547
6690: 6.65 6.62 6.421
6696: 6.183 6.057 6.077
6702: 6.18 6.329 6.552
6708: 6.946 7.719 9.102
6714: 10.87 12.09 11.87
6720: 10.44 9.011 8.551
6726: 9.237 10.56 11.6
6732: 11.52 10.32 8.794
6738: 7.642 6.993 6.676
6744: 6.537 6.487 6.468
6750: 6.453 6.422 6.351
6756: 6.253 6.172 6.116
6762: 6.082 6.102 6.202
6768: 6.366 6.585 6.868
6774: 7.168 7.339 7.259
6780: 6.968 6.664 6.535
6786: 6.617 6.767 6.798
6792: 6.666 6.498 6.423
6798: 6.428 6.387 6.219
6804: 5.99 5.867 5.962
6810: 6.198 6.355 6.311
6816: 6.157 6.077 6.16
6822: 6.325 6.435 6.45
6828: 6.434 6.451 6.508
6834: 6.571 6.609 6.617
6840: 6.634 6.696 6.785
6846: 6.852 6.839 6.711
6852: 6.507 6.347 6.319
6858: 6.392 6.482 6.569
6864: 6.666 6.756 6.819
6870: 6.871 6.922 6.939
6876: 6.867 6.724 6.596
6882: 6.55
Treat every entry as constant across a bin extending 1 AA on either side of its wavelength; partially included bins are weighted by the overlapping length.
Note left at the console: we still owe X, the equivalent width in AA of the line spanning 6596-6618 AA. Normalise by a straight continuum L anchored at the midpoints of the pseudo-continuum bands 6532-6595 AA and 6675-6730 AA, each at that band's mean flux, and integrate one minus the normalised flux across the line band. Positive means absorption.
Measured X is 7.9 AA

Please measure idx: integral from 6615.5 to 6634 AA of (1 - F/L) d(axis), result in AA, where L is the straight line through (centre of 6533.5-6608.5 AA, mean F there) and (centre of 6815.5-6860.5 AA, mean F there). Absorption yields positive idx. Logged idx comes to 6.9 AA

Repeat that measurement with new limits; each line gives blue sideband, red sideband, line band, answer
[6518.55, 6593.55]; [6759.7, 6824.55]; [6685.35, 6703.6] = 4.7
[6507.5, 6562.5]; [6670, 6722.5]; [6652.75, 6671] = 3.2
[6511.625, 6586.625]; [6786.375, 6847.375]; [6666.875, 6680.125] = 3.4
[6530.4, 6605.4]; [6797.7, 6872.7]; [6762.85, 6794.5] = 3.5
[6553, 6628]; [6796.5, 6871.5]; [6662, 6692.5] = 9.3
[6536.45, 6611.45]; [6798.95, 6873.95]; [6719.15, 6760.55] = 1.8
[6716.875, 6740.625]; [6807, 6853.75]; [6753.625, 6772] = 5.0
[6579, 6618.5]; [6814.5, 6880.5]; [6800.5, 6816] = 1.8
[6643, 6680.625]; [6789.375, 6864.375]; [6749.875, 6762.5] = 0.6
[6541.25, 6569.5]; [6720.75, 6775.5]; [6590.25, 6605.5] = 7.5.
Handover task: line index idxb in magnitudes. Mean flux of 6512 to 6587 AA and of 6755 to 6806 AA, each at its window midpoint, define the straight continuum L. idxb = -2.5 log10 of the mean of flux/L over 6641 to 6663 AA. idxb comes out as 0.33 mag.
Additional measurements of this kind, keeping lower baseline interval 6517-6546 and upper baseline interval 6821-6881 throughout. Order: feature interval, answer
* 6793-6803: 0.05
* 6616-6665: 0.03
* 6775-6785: -0.04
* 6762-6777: 0.02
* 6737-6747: -0.01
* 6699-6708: 0.08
